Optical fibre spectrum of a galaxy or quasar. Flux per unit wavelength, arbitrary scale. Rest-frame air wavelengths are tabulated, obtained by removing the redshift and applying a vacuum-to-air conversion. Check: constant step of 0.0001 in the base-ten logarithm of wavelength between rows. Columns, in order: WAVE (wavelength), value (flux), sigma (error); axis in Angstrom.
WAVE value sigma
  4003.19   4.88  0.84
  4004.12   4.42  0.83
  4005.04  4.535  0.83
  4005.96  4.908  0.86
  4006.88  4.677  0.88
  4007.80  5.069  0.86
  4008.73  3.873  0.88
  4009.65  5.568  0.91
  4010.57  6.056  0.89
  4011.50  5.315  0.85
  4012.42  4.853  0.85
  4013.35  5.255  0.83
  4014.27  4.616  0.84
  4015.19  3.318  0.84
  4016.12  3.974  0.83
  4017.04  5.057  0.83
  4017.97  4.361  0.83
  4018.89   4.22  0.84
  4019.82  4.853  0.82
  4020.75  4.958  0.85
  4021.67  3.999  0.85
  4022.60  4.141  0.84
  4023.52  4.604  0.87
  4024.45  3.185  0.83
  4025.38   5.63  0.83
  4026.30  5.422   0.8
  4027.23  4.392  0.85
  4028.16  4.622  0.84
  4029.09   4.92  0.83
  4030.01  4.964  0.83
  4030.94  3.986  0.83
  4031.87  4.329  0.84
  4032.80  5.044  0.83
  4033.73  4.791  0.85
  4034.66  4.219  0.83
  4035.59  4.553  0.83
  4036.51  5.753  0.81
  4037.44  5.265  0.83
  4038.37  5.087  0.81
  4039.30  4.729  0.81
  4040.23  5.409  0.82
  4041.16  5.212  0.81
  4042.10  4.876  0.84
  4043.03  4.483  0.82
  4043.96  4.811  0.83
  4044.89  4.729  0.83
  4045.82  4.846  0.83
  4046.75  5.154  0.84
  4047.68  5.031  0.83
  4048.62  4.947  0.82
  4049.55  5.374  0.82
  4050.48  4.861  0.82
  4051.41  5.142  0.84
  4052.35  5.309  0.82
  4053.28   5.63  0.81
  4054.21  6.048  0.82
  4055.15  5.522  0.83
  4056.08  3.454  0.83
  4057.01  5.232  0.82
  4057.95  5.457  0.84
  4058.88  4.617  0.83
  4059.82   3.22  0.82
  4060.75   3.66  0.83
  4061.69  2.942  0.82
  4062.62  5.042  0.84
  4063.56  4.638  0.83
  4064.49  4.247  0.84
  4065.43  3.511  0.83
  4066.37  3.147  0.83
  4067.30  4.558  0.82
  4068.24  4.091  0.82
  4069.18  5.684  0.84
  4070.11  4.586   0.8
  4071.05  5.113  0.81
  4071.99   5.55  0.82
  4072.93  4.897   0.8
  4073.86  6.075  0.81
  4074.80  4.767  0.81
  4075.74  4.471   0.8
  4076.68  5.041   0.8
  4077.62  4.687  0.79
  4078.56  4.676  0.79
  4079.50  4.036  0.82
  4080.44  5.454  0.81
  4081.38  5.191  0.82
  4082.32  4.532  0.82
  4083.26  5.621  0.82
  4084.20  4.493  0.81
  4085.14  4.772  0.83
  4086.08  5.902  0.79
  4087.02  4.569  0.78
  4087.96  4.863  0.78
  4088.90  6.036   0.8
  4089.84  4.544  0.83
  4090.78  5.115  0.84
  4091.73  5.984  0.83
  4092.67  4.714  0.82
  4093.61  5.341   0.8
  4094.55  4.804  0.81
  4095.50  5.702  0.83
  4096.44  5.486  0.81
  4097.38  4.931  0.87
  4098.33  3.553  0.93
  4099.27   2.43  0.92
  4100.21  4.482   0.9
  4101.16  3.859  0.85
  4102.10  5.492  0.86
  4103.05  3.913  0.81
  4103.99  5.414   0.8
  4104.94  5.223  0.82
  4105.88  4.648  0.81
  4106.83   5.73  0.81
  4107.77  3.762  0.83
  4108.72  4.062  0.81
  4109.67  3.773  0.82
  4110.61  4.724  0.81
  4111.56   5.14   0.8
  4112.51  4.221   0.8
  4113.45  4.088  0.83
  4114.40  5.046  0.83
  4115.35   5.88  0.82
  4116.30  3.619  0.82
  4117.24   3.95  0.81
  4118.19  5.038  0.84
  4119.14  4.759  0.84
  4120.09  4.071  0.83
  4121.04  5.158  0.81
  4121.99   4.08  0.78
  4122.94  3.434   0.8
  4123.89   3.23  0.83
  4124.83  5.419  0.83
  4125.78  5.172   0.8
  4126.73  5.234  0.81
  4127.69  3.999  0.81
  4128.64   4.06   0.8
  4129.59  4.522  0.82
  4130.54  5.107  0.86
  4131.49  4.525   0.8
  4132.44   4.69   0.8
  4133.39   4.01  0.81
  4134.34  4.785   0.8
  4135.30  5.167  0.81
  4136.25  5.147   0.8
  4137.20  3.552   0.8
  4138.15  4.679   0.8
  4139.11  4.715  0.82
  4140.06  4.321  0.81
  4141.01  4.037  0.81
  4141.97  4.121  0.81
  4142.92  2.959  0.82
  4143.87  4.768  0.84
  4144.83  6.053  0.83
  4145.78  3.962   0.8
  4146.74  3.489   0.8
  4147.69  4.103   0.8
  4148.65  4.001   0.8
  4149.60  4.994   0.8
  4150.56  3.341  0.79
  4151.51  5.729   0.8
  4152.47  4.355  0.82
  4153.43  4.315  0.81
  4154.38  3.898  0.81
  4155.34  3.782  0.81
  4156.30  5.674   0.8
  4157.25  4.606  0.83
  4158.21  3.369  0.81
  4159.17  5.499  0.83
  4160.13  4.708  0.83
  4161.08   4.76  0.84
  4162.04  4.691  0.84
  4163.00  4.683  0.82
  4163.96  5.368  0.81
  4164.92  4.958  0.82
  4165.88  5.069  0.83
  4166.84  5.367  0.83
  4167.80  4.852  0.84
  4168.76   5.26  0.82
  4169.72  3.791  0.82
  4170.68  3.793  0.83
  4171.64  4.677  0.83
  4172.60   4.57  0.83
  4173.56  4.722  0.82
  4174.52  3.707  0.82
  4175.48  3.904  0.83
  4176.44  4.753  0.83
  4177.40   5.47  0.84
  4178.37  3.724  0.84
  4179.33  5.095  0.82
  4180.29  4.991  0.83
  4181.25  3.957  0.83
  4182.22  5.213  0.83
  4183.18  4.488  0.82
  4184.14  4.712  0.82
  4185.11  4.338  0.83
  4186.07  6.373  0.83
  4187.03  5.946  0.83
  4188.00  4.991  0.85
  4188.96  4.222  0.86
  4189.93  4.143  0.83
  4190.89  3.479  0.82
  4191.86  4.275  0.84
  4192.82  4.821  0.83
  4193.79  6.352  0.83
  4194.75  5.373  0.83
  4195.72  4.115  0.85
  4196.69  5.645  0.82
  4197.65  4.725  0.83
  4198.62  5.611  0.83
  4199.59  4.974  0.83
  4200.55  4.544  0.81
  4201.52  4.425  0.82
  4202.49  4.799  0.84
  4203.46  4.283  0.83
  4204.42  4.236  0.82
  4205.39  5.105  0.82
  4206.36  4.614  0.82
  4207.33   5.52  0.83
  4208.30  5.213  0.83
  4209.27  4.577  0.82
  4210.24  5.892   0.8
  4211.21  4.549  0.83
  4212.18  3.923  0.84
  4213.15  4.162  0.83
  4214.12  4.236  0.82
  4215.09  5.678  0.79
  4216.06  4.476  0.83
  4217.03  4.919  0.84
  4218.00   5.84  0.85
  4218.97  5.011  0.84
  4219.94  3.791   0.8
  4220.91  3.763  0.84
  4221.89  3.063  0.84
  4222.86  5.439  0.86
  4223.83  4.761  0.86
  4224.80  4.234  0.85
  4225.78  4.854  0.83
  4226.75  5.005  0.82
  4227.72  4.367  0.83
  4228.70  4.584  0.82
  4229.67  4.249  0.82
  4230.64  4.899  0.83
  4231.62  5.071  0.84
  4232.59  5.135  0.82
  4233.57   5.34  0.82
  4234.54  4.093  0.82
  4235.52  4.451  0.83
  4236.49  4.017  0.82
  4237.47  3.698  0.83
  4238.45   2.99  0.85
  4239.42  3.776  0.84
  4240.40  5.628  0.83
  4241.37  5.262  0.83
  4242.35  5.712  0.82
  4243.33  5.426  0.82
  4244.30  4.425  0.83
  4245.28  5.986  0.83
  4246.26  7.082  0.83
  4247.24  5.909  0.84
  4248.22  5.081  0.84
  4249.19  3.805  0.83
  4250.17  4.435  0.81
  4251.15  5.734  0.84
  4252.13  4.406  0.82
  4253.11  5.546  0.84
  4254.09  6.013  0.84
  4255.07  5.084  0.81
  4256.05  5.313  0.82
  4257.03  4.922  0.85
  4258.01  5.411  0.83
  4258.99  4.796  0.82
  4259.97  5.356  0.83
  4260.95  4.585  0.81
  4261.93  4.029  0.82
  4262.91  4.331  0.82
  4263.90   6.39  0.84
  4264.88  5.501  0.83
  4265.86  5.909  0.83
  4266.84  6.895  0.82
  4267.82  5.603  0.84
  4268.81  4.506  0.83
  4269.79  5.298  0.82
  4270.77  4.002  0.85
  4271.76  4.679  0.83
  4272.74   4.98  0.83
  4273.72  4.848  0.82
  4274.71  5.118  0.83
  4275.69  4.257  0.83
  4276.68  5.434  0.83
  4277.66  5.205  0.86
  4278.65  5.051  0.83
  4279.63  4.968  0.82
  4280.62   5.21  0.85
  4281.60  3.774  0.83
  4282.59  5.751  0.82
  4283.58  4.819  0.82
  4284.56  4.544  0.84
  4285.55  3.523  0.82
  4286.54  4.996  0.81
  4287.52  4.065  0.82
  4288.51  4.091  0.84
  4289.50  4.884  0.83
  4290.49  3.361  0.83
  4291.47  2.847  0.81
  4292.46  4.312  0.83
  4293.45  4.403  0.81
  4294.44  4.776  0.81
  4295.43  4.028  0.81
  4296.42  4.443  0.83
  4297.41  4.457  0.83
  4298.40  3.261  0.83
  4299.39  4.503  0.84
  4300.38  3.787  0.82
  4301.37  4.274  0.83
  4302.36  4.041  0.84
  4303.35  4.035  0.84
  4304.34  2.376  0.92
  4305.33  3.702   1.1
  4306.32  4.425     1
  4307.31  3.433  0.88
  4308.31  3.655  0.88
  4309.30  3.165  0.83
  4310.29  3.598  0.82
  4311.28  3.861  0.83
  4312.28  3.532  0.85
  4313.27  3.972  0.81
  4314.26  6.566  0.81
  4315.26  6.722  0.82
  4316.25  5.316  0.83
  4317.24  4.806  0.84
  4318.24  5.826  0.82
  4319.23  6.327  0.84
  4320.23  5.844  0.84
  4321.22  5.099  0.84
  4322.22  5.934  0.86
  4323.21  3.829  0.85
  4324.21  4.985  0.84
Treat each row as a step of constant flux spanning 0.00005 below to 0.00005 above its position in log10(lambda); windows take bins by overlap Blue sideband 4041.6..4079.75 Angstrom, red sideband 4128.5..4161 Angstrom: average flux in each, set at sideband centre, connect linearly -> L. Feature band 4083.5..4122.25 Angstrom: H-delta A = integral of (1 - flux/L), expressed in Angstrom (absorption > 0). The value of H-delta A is -1.1 Angstrom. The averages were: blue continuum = 4.74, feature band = 4.72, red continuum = 4.45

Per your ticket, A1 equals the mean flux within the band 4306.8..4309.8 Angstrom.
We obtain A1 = 3.42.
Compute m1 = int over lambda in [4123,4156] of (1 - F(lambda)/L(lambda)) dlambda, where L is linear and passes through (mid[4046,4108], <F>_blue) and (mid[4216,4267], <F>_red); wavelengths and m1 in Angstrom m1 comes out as 2.96 Angstrom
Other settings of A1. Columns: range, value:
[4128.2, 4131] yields 4.57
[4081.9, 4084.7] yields 4.89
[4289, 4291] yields 4.11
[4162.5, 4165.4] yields 4.99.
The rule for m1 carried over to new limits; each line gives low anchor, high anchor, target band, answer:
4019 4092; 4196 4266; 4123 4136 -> 0.7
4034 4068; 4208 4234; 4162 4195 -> -0.2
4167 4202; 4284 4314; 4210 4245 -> -1.5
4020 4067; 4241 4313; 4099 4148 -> 2.3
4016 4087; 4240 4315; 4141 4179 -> 1.8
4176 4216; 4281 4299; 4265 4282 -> -2.8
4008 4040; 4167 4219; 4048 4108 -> -0.9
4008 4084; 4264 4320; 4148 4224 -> -0.6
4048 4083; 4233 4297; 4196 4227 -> 0.5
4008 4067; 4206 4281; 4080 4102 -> -0.6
